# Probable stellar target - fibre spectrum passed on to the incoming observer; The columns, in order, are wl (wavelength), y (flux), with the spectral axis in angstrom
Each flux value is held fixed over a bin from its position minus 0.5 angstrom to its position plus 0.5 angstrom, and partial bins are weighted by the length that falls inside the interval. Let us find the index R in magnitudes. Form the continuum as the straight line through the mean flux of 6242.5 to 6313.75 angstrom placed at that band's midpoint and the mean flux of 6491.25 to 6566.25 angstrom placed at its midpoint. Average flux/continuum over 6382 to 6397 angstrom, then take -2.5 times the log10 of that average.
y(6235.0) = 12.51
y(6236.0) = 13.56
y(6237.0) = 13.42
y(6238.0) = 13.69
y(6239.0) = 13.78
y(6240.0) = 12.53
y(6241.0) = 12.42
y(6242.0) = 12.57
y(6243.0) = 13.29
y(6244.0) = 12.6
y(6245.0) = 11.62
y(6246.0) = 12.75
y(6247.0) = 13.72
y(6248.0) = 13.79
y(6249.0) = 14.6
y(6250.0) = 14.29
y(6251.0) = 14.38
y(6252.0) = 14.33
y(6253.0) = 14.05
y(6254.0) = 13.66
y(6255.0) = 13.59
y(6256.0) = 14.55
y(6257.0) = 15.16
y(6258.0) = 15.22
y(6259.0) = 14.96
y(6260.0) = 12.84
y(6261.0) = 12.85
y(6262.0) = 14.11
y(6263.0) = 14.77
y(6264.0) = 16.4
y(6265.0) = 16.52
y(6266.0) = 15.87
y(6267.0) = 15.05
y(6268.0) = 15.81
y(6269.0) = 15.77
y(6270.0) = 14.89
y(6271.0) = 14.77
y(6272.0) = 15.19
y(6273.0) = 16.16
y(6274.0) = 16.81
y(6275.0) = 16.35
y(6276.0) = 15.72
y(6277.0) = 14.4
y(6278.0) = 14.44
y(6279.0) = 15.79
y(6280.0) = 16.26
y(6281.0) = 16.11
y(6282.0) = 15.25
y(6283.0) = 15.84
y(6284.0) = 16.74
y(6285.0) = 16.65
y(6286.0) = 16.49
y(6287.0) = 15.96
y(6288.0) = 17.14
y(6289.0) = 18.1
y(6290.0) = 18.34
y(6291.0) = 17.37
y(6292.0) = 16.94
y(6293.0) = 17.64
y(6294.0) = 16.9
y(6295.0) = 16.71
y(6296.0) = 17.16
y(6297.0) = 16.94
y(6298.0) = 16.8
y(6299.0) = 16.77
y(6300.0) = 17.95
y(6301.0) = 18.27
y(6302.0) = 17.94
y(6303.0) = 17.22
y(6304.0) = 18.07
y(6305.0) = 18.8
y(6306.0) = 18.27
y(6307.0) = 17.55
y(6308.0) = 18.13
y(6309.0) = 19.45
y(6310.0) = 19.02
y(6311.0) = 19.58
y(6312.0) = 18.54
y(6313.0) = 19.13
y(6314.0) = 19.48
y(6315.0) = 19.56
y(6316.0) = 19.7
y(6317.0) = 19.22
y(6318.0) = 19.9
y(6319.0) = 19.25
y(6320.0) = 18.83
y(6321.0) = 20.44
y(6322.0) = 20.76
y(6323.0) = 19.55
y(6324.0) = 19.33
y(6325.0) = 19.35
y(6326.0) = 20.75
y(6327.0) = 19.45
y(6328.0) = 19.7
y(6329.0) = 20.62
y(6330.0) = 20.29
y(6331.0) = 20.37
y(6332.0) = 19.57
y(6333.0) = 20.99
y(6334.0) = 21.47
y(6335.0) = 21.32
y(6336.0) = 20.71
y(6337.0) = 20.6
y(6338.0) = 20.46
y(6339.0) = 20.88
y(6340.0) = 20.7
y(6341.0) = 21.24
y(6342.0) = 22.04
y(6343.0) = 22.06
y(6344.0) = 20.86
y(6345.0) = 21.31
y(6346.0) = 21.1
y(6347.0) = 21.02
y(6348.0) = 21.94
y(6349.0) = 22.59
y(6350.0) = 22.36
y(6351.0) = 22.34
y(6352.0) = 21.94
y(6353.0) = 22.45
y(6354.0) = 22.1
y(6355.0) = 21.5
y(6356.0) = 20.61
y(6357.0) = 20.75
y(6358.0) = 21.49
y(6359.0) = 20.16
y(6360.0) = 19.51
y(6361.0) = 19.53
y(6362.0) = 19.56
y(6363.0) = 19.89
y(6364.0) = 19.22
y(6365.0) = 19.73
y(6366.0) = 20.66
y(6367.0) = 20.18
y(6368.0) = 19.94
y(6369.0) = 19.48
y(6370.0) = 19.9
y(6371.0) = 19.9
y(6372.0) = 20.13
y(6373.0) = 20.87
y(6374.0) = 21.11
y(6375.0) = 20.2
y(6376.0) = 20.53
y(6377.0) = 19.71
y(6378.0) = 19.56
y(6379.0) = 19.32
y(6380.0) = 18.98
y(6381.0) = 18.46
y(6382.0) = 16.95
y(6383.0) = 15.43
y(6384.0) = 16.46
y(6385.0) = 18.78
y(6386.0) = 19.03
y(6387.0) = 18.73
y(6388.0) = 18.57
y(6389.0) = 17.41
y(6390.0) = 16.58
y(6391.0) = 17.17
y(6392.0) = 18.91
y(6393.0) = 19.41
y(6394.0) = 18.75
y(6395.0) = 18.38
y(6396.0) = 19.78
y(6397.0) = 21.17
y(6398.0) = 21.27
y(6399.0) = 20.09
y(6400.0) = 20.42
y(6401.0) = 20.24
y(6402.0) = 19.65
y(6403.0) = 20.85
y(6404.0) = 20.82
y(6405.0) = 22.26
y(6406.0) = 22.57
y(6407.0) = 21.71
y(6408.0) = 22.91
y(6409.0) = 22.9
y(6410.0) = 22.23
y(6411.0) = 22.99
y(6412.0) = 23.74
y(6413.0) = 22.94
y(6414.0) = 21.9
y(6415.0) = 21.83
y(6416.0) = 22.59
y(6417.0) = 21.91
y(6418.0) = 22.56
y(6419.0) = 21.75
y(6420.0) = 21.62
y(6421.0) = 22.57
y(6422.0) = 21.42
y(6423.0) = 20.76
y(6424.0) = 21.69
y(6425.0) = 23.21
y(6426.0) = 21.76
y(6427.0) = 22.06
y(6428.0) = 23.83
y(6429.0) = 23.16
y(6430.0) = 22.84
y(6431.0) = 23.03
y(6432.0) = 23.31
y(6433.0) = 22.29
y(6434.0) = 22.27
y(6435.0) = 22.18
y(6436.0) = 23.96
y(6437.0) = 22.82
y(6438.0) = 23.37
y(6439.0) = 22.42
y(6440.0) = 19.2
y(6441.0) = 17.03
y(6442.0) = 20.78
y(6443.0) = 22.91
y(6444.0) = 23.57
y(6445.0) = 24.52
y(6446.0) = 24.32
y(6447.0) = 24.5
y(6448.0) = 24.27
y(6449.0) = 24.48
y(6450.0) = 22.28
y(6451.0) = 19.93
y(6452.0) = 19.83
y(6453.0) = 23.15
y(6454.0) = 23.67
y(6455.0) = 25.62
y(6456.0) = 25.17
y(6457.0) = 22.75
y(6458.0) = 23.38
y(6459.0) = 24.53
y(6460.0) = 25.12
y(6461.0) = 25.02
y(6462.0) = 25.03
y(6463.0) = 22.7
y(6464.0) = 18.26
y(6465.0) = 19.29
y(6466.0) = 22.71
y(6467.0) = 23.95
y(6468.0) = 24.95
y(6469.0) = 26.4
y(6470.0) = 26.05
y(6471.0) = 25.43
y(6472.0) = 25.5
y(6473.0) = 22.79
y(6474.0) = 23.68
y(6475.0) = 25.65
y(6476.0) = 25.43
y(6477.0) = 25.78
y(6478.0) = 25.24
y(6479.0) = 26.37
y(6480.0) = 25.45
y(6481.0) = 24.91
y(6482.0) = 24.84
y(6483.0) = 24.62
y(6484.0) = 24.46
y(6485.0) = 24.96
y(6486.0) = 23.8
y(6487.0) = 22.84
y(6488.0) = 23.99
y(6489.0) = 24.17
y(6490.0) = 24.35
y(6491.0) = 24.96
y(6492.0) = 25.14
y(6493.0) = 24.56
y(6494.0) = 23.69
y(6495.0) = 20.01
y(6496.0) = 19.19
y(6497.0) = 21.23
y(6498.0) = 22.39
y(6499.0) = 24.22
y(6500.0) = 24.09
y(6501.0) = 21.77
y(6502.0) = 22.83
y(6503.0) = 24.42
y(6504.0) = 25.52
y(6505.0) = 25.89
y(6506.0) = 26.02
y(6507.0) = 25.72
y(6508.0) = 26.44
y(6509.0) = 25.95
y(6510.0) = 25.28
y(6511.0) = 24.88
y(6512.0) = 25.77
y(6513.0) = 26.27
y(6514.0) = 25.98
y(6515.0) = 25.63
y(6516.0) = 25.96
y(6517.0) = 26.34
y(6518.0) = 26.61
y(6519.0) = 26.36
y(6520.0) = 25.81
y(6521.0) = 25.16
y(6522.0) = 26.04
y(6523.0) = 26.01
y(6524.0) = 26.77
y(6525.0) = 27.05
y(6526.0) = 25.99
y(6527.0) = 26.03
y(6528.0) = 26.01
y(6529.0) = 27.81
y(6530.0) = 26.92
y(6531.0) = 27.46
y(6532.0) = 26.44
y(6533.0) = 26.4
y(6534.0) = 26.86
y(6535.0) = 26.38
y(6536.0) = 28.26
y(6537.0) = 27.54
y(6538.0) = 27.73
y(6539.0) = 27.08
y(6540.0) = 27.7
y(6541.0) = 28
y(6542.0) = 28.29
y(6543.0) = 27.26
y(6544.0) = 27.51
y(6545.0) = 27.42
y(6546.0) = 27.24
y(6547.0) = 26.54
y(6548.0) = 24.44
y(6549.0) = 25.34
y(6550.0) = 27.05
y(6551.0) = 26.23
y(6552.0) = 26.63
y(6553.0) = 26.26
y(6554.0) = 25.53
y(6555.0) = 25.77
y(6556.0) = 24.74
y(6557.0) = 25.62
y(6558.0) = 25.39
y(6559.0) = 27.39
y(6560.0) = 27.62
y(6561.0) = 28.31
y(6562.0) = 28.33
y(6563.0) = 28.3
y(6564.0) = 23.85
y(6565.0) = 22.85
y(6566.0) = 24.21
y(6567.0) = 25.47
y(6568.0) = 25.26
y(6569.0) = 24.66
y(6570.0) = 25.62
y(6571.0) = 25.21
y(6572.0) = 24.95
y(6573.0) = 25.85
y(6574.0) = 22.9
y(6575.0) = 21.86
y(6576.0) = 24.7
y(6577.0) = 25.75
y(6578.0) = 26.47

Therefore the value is 0.12 mag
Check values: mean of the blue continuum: 16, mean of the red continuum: 25.8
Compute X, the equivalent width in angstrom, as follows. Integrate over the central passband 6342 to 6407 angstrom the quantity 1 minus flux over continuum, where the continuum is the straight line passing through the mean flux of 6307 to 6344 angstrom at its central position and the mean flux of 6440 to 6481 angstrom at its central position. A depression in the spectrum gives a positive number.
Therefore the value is 3.8 angstrom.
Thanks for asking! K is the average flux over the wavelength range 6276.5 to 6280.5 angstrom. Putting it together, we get 15.2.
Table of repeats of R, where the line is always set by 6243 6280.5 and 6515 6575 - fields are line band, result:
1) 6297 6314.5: -0.11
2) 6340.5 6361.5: -0.17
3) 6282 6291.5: -0.08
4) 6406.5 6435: -0.06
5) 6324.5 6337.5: -0.17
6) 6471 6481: -0.07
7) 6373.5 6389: 0.05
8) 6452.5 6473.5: -0.04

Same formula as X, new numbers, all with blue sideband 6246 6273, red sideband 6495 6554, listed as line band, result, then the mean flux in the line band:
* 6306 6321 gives -1.9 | 19.1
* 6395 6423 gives -0.9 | 21.7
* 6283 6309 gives -1.9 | 17.4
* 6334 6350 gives -2.8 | 21.3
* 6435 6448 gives -0.1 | 22.5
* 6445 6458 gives -0.3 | 23.4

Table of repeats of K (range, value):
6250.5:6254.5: 14.1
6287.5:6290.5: 17.9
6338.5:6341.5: 20.9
